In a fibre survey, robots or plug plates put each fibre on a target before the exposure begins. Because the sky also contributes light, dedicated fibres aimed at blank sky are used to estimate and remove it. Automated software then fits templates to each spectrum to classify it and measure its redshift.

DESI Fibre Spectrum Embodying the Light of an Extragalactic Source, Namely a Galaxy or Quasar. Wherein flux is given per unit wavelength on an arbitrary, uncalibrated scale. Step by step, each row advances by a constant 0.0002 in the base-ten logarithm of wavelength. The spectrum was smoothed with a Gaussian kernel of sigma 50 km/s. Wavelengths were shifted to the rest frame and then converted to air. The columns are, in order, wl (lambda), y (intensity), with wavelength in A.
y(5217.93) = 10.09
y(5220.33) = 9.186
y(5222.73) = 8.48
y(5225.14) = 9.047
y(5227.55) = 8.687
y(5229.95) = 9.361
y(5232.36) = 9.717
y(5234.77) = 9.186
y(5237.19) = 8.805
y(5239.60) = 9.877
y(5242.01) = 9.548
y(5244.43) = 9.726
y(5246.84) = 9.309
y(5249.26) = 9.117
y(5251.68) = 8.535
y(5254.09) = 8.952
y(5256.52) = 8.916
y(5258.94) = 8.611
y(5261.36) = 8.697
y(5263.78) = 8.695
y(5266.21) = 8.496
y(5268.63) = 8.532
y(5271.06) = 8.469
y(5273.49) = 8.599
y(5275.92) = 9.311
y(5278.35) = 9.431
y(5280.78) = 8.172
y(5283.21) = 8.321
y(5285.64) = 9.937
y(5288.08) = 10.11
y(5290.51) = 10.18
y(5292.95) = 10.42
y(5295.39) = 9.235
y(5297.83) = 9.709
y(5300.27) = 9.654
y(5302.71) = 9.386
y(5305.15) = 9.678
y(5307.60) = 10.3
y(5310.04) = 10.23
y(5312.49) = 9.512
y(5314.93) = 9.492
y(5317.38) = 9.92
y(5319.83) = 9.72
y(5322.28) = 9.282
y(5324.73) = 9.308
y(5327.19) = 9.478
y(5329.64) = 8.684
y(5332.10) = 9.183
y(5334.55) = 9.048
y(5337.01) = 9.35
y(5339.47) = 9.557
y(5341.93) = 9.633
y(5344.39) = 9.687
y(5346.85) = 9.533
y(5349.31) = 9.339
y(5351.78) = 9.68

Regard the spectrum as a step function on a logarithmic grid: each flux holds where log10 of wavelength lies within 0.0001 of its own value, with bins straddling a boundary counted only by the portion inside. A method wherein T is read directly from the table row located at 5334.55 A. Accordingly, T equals 9.048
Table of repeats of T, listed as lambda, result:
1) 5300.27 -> 9.654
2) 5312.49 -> 9.512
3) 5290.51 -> 10.18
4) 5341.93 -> 9.633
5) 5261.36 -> 8.697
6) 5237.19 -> 8.805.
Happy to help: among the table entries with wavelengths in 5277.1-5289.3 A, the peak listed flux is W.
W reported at 10.11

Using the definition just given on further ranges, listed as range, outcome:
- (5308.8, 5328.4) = 10.23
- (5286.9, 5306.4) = 10.42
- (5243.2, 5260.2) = 9.726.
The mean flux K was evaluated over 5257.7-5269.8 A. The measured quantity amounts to 8.61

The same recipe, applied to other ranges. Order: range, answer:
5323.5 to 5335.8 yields 9.14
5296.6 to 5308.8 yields 9.74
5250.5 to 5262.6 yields 8.75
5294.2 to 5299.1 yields 9.47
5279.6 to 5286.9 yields 8.82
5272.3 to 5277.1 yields 8.95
